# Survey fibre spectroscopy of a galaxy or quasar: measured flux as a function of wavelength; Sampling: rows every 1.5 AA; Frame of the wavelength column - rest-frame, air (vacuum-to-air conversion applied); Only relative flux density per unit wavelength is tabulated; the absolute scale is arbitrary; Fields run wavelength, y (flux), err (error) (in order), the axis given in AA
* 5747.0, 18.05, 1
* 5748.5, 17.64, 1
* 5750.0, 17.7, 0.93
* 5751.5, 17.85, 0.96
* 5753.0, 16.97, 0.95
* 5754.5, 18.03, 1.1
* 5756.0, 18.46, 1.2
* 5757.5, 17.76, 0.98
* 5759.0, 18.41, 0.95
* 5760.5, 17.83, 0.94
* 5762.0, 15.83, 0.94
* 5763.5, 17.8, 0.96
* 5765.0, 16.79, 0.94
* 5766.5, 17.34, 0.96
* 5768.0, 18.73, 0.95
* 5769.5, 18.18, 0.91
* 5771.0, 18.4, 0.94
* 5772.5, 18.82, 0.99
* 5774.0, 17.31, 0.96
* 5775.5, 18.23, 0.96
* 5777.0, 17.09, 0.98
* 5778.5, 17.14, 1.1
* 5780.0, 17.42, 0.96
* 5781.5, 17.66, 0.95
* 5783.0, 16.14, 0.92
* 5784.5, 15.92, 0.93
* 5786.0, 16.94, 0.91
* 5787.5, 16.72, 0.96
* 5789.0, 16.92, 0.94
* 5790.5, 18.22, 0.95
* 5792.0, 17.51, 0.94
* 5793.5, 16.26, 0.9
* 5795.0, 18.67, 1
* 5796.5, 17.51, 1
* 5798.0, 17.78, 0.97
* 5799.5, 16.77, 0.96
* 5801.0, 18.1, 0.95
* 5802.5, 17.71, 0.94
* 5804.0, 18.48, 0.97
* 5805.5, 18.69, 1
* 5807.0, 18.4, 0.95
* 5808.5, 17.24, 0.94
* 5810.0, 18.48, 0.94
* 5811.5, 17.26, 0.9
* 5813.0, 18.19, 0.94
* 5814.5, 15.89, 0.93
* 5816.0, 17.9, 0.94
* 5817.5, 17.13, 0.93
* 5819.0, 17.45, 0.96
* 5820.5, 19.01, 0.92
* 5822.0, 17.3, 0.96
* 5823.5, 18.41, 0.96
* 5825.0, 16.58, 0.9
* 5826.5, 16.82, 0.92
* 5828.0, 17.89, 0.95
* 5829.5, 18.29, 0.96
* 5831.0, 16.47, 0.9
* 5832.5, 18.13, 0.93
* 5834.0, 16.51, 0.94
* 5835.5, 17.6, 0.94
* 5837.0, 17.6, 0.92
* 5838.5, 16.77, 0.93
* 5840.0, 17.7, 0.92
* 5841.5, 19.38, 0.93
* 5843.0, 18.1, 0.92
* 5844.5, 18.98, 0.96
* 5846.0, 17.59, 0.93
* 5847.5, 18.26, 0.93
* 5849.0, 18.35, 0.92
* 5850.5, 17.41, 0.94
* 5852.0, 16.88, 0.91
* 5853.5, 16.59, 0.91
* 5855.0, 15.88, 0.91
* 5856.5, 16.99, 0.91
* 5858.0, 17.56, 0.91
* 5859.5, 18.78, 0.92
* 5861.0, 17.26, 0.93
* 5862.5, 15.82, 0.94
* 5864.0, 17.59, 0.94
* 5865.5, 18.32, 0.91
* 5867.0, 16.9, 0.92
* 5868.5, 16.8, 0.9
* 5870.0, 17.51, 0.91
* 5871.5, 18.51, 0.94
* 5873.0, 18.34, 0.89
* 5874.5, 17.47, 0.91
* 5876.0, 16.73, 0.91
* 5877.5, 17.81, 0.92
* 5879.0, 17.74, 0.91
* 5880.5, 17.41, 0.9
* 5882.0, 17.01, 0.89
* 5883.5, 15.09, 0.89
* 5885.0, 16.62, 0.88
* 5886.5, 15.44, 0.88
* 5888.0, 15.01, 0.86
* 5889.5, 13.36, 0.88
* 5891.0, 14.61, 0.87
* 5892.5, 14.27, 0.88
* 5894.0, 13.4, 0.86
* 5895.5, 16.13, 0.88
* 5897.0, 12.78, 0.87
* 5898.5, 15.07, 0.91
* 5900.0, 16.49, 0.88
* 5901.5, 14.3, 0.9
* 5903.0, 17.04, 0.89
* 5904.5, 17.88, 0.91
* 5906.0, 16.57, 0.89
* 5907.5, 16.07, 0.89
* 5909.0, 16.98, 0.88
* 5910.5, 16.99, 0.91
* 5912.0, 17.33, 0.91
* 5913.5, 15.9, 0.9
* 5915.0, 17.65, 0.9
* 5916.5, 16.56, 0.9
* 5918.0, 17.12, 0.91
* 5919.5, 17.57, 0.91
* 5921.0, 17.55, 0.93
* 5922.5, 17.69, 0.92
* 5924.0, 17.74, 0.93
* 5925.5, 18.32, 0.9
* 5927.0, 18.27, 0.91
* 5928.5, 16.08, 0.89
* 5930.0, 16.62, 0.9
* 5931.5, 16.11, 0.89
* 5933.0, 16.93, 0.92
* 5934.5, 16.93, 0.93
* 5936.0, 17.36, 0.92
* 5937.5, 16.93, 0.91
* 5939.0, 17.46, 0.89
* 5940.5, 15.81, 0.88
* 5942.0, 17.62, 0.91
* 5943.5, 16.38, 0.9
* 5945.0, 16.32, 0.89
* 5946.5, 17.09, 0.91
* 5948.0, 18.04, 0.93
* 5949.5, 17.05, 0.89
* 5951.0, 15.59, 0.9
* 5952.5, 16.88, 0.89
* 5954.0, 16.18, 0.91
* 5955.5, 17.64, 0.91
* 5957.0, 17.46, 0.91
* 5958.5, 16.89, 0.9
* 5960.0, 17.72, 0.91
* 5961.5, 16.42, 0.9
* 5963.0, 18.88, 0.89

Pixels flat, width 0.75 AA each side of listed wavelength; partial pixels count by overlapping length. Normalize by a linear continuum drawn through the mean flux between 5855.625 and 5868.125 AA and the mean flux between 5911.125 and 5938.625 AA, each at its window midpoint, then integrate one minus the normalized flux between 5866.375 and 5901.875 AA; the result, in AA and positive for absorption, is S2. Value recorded 2.56 AA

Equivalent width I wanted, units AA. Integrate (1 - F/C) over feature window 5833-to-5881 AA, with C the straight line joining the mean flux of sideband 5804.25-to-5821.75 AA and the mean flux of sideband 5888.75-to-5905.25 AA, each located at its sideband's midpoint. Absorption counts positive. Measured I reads -3.5 AA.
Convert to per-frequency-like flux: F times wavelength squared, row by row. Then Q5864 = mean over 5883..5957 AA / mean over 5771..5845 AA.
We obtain 0.97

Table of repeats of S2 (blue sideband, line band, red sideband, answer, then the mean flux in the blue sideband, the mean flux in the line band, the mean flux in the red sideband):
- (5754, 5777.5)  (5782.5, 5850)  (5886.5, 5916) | -2.36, 17.8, 17.6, 15.7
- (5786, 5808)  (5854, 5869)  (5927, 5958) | 0.10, 17.7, 17.2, 16.9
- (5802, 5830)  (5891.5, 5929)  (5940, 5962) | 1.49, 17.7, 16.5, 16.9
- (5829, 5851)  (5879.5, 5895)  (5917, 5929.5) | 2.07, 17.8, 15.3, 17.5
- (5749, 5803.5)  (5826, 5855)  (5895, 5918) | -1.20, 17.5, 17.6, 16.3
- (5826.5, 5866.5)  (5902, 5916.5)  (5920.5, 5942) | 0.32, 17.5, 16.9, 17.1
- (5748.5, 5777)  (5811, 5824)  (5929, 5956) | -0.09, 17.8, 17.6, 16.8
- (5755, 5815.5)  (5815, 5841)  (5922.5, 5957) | -0.13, 17.6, 17.5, 17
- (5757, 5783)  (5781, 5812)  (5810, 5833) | 0.17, 17.6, 17.5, 17.5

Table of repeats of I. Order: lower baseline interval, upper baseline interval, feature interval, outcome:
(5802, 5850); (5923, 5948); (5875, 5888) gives 0.6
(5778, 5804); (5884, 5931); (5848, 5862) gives -0.5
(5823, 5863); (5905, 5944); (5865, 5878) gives -0.2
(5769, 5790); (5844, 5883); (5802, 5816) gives -0.4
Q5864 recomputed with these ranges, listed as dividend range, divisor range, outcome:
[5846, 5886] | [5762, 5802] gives 1.02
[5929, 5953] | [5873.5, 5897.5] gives 1.09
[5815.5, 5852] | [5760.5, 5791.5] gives 1.04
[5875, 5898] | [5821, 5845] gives 0.90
